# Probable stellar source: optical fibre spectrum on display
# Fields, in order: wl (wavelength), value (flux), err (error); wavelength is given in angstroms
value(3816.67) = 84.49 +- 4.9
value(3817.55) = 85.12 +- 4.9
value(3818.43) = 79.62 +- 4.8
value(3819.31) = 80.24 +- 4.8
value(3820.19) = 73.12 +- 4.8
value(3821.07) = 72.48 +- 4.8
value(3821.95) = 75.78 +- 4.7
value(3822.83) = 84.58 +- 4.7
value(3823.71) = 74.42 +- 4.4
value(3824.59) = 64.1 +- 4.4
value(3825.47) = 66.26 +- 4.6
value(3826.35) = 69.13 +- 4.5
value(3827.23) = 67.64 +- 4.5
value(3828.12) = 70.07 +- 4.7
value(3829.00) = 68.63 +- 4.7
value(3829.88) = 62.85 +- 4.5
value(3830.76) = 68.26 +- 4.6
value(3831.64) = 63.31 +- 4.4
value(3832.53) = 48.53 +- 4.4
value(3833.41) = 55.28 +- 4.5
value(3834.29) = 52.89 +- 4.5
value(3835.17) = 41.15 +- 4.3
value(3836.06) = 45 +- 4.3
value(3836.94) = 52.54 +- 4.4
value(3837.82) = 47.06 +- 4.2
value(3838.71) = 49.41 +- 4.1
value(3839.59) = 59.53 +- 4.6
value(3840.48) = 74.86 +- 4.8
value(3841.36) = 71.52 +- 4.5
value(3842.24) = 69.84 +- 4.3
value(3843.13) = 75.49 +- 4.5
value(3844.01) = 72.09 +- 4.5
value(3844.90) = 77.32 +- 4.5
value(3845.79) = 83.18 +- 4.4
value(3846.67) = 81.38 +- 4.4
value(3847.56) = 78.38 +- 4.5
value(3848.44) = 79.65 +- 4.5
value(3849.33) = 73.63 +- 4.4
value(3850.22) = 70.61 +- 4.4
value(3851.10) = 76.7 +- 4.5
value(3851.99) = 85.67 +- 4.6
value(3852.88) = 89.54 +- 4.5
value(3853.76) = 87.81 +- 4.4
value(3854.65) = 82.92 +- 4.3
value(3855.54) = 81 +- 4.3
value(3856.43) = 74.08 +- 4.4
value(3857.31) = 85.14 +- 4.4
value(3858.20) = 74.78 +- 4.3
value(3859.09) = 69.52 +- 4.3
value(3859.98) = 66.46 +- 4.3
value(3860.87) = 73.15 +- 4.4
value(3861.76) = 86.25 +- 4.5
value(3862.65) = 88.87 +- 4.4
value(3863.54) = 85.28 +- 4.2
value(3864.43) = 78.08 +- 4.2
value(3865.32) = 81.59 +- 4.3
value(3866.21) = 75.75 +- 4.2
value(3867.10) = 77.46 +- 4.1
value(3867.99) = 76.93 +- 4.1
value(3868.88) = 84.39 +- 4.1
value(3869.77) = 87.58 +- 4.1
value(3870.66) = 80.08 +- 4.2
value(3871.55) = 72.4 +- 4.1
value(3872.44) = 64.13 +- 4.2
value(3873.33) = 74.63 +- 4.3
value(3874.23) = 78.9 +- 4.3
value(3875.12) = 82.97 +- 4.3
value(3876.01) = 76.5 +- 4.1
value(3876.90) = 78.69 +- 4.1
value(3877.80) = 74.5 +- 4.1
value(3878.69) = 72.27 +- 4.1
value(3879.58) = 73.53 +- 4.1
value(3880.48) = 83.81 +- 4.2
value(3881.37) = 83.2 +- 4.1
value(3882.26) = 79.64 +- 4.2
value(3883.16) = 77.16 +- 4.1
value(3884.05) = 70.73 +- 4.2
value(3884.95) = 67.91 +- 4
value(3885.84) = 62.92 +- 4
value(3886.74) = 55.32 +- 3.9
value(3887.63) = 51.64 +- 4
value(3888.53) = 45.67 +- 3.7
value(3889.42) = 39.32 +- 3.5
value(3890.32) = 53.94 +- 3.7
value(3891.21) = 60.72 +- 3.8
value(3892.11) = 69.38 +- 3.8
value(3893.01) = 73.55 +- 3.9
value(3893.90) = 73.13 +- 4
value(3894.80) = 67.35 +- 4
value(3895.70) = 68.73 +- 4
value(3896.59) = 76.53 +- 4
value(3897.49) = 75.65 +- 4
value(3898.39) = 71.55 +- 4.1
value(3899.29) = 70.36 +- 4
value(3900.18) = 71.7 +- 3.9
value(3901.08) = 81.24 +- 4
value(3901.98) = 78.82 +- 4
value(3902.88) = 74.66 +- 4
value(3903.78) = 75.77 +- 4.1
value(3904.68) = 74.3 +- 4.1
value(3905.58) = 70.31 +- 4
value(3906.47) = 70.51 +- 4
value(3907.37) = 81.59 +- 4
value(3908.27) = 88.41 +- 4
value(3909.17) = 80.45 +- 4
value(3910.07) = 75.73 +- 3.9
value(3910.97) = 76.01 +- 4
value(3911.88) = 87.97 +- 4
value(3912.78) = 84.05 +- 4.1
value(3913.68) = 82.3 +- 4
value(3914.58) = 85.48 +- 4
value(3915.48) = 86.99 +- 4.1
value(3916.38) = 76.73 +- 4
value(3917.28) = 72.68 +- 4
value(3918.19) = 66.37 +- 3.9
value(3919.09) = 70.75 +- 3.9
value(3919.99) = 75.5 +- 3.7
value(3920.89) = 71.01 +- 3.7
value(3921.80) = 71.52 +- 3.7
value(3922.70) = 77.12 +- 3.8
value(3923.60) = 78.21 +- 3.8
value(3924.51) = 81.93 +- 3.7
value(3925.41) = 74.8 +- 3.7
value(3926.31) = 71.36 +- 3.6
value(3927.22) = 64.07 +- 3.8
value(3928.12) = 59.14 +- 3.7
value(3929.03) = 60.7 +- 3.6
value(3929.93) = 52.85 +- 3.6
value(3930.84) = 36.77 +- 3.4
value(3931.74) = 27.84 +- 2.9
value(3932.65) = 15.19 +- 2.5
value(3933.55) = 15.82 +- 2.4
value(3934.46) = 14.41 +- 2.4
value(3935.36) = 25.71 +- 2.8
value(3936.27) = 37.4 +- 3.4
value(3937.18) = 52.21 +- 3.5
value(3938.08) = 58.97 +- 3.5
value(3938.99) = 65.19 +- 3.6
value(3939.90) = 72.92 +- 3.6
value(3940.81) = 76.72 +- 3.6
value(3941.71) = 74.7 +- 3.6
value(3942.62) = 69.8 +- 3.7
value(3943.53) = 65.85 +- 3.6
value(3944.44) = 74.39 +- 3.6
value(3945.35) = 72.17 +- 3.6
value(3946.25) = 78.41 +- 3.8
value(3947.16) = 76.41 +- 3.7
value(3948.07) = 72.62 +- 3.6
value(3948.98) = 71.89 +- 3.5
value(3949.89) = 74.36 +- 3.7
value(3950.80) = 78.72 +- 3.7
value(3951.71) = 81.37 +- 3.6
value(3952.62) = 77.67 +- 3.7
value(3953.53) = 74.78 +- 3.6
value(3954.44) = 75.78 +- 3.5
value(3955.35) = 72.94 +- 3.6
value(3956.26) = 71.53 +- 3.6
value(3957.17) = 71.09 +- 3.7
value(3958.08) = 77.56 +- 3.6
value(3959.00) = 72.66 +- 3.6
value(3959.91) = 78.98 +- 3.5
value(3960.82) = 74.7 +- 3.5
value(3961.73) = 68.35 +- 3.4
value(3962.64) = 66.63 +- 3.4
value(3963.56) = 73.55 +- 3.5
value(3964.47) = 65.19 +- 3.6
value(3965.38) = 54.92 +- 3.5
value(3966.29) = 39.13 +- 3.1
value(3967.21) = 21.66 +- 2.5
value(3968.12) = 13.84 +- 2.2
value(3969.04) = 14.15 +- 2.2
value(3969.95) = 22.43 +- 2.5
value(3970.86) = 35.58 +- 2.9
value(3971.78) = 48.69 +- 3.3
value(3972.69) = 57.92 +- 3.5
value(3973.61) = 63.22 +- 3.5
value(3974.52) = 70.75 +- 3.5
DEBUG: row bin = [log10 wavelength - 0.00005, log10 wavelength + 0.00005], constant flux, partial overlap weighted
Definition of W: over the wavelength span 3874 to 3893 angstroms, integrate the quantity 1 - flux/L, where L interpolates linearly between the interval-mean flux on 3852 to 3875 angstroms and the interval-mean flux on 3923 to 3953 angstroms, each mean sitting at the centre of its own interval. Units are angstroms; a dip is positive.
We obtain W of 1.5 angstroms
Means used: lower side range 79.2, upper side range 61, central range 68.5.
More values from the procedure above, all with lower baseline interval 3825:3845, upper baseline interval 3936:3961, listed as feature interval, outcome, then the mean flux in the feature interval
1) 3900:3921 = -2.8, 77.7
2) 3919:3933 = 1.6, 61.9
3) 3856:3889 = -5.0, 74.9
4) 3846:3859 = -3.4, 79.9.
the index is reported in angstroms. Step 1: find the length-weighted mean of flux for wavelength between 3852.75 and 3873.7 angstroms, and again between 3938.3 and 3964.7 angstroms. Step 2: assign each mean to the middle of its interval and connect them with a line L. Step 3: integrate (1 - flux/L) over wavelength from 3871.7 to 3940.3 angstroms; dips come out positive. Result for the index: 8.0 angstroms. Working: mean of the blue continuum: 79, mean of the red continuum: 73.3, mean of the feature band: 67.5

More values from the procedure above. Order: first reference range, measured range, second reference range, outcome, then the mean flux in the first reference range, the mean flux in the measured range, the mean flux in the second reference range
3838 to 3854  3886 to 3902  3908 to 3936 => 0.6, 74.8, 65.4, 64.4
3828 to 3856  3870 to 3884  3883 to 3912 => -1.5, 68.6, 76.8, 70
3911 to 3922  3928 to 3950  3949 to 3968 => 4.9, 77.6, 55.8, 67.7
